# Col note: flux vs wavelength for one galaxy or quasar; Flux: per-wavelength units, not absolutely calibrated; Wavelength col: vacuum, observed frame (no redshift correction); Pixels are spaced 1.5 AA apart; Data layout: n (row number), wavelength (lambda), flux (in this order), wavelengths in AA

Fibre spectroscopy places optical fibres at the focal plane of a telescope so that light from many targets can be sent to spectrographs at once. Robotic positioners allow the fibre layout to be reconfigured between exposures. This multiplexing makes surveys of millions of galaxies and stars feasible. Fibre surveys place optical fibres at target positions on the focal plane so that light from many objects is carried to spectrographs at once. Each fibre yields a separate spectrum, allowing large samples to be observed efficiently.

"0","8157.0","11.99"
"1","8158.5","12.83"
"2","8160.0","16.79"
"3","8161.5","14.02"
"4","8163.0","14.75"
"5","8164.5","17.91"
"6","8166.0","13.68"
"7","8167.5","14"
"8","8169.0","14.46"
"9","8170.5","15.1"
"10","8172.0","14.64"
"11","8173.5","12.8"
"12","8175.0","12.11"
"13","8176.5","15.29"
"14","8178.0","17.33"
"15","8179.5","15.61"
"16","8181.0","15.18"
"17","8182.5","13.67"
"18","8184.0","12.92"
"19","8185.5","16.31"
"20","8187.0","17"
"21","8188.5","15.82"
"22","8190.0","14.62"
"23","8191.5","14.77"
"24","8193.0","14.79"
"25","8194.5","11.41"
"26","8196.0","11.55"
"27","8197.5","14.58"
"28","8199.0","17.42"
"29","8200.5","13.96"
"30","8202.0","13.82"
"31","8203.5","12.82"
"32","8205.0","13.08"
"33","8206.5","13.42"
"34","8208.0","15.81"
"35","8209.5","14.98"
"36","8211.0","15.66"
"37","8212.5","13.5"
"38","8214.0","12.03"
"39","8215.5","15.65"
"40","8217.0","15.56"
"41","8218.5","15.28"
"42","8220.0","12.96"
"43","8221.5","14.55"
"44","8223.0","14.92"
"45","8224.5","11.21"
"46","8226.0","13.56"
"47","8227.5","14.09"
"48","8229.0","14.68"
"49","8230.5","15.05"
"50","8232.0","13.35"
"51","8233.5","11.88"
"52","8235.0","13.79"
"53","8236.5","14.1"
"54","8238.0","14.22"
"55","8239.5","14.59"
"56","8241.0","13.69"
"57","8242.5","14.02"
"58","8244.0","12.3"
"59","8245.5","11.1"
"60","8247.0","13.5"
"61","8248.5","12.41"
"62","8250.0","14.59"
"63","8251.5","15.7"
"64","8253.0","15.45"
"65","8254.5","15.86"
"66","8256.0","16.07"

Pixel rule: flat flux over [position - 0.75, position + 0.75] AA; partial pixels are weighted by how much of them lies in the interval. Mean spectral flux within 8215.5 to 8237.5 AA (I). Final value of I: 14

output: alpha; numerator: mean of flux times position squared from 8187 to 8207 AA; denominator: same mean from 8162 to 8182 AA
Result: 1.0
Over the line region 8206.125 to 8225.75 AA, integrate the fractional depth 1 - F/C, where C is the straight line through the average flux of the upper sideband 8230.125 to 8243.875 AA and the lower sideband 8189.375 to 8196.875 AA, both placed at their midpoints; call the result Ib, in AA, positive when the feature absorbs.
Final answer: -0.98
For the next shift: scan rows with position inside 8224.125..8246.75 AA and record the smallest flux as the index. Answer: 11.1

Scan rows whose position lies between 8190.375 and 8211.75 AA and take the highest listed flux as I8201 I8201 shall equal 17.42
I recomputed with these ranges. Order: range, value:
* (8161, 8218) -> 14.5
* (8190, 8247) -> 13.9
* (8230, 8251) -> 13.5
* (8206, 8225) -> 14.3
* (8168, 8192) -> 14.8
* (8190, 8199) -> 13.9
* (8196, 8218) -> 14.4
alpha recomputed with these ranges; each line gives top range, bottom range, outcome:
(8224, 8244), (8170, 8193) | 0.93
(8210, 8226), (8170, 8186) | 0.98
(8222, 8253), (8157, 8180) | 0.95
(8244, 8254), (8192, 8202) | 1.00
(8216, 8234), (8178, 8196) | 0.96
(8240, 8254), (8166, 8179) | 0.97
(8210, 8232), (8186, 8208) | 1.00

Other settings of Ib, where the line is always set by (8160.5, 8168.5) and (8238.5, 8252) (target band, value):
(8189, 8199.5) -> 0.2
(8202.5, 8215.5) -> 0.1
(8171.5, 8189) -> -0.3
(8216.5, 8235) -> -0.1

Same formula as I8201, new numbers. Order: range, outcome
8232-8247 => 14.59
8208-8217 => 15.81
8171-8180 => 17.33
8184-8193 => 17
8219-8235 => 15.05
